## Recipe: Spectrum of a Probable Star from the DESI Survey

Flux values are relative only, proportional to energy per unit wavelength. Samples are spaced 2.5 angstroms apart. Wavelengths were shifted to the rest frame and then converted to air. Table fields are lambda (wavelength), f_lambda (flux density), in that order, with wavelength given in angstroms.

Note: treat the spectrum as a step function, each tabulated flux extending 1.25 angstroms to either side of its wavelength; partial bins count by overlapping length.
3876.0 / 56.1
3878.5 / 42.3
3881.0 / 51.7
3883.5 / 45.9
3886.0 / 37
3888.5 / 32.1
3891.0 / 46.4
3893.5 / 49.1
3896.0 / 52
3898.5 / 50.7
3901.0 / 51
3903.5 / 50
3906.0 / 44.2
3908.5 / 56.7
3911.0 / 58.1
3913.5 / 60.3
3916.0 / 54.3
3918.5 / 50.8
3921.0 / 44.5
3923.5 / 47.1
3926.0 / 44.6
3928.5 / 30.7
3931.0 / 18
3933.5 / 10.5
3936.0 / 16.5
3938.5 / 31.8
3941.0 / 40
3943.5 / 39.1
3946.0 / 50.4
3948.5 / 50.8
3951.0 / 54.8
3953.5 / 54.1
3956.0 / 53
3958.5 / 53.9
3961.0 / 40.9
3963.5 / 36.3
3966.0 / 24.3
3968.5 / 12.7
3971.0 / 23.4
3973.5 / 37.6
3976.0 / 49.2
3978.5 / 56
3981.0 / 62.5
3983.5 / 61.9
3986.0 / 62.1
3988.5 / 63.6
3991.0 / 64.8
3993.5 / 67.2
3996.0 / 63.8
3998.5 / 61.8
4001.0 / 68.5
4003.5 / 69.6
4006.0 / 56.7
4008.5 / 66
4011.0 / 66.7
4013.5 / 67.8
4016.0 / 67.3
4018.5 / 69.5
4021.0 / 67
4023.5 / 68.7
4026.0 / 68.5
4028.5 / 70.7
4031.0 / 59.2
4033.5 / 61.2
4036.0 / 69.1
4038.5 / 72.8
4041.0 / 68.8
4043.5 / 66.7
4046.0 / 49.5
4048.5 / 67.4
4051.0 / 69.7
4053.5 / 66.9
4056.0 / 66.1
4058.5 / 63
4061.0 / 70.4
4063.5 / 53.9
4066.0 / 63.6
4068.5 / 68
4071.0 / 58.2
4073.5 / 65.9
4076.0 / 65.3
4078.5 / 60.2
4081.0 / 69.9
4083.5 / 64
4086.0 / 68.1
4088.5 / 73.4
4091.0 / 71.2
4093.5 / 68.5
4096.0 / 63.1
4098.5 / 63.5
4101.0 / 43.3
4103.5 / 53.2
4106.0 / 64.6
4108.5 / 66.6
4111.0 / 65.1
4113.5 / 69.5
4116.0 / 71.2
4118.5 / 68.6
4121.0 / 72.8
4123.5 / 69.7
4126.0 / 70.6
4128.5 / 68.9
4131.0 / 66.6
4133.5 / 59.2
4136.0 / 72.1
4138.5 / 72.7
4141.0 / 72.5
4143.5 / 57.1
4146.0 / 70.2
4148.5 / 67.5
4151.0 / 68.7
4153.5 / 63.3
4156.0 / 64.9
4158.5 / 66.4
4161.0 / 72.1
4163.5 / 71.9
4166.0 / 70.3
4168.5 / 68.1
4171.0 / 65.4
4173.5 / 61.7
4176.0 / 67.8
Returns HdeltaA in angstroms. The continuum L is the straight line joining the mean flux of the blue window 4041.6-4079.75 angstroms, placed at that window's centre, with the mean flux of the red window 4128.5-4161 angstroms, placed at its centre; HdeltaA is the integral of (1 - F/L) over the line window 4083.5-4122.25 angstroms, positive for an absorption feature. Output 0.0 angstroms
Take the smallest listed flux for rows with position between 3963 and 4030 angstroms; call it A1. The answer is 12.7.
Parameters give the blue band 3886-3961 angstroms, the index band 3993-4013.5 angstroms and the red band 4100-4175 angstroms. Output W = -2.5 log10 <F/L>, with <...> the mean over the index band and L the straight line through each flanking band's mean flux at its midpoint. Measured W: -0.23 mag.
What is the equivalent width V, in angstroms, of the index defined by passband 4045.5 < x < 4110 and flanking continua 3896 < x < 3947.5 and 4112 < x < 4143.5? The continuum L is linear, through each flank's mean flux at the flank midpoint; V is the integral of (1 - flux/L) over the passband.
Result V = -1.5 angstroms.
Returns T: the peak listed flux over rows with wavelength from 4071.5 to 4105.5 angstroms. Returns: 73.4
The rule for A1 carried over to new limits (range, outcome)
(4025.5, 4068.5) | 49.5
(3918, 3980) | 10.5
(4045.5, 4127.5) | 43.3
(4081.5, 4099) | 63.1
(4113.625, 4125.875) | 68.6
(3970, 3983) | 23.4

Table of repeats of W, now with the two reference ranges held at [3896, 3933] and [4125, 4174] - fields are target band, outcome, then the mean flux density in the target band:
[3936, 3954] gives 0.140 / 43.5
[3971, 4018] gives -0.134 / 60.9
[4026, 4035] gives -0.135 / 64.5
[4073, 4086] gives -0.068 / 65.3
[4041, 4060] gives -0.102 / 64.6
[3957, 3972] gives 0.491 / 32.4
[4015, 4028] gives -0.213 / 68.4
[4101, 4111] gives 0.072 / 59.6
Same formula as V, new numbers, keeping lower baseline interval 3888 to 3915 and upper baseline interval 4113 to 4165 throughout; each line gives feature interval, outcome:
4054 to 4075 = -0.3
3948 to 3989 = 6.7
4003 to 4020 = -2.1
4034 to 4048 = -1.0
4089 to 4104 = 0.8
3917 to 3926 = 0.8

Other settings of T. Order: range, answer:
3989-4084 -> 72.8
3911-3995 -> 67.2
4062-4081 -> 69.9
